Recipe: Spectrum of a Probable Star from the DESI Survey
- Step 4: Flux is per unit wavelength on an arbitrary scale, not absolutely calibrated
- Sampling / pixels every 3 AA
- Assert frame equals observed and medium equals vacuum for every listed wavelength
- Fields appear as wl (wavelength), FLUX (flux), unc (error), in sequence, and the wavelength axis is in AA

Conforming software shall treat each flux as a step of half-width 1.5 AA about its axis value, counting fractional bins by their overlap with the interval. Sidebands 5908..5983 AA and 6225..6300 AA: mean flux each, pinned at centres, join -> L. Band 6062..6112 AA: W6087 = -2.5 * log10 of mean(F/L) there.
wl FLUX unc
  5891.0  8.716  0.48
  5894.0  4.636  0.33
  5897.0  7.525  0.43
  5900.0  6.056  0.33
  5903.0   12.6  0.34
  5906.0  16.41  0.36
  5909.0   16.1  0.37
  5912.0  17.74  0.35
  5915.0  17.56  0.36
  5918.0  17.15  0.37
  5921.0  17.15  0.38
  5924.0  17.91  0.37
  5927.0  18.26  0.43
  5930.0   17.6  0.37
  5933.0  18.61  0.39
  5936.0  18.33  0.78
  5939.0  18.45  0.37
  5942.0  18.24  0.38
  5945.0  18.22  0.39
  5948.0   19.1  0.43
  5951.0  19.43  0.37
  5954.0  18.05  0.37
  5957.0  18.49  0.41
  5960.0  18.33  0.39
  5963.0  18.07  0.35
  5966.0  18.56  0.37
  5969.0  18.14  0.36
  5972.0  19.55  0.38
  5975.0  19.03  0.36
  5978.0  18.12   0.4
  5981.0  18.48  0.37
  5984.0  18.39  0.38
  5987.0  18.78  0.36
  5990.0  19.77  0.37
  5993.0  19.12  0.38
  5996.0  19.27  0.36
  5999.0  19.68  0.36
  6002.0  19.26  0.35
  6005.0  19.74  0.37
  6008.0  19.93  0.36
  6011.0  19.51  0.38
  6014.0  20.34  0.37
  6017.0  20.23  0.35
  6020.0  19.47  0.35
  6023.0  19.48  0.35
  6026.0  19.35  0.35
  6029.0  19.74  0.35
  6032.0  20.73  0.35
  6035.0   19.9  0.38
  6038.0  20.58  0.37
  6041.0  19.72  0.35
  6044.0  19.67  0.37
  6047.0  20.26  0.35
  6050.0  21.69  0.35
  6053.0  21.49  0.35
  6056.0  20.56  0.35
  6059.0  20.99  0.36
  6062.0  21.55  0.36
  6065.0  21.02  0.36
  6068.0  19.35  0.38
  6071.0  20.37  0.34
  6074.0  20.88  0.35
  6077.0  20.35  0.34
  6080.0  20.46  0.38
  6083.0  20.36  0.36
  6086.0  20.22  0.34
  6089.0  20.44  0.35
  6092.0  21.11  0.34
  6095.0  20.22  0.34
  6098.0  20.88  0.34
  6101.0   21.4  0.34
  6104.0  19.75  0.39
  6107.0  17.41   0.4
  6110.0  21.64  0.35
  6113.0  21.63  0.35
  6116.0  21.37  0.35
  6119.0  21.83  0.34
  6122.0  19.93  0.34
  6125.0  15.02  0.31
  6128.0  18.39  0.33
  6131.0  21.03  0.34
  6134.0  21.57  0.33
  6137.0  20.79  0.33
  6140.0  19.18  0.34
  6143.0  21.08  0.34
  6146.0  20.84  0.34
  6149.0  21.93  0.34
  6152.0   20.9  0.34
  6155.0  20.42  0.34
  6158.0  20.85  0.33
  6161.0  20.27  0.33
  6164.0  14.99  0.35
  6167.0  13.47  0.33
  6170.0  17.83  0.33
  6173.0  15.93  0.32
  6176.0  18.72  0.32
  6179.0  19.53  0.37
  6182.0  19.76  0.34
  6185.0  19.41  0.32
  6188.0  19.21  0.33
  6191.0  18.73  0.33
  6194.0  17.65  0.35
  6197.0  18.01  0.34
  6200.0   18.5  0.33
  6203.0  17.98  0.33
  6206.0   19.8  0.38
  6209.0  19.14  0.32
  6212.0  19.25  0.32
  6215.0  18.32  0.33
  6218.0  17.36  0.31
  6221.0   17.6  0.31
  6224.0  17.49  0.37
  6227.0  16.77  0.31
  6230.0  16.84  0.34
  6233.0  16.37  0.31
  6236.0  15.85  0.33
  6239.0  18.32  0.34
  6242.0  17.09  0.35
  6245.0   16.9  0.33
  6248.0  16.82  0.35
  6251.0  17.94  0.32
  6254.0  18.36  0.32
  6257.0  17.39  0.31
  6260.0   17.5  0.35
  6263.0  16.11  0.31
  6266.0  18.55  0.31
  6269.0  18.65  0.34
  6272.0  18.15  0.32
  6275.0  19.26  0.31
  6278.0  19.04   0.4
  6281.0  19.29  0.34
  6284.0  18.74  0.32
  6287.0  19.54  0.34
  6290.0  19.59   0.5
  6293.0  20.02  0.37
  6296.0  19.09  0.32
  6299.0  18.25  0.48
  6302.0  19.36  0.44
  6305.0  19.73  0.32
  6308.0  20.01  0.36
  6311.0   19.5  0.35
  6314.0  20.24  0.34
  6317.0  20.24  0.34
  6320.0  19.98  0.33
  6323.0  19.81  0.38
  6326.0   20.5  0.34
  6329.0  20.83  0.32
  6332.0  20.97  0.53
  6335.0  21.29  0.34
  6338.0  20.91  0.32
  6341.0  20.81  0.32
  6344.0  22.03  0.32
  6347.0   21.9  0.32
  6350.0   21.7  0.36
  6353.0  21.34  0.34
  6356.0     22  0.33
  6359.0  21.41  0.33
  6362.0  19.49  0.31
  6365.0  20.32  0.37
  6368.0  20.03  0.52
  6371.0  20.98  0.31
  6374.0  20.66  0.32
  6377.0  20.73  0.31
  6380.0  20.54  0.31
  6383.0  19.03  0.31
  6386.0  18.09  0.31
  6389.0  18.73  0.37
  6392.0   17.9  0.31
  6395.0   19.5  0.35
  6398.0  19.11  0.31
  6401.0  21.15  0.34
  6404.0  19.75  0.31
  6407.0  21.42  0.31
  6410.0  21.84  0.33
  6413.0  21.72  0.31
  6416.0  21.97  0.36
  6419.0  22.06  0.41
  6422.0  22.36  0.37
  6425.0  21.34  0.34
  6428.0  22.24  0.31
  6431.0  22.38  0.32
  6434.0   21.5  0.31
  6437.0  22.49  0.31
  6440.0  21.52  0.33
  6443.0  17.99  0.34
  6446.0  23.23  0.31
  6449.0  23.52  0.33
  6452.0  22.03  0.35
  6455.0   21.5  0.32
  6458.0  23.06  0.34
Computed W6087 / -0.13 mag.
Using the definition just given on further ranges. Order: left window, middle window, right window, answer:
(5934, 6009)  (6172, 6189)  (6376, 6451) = 0.05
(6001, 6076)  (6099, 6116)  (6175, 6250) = -0.06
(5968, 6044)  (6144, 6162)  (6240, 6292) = -0.12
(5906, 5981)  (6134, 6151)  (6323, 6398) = -0.09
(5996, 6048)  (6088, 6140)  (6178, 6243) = -0.07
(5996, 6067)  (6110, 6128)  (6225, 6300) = -0.03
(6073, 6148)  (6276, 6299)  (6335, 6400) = 0.06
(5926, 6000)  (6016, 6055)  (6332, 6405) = -0.07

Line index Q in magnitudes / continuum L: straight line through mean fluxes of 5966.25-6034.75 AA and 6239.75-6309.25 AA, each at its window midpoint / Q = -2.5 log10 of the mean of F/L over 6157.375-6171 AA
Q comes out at 0.10 mag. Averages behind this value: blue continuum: 19.4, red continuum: 18.5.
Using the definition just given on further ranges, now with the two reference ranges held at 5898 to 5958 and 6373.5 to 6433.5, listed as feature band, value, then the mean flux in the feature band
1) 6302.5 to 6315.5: 0.00 mag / 19.8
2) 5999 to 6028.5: -0.12 mag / 19.7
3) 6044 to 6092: -0.15 mag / 20.6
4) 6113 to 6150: -0.10 mag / 20.3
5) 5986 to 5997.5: -0.11 mag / 19.3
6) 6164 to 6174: 0.20 mag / 15.6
